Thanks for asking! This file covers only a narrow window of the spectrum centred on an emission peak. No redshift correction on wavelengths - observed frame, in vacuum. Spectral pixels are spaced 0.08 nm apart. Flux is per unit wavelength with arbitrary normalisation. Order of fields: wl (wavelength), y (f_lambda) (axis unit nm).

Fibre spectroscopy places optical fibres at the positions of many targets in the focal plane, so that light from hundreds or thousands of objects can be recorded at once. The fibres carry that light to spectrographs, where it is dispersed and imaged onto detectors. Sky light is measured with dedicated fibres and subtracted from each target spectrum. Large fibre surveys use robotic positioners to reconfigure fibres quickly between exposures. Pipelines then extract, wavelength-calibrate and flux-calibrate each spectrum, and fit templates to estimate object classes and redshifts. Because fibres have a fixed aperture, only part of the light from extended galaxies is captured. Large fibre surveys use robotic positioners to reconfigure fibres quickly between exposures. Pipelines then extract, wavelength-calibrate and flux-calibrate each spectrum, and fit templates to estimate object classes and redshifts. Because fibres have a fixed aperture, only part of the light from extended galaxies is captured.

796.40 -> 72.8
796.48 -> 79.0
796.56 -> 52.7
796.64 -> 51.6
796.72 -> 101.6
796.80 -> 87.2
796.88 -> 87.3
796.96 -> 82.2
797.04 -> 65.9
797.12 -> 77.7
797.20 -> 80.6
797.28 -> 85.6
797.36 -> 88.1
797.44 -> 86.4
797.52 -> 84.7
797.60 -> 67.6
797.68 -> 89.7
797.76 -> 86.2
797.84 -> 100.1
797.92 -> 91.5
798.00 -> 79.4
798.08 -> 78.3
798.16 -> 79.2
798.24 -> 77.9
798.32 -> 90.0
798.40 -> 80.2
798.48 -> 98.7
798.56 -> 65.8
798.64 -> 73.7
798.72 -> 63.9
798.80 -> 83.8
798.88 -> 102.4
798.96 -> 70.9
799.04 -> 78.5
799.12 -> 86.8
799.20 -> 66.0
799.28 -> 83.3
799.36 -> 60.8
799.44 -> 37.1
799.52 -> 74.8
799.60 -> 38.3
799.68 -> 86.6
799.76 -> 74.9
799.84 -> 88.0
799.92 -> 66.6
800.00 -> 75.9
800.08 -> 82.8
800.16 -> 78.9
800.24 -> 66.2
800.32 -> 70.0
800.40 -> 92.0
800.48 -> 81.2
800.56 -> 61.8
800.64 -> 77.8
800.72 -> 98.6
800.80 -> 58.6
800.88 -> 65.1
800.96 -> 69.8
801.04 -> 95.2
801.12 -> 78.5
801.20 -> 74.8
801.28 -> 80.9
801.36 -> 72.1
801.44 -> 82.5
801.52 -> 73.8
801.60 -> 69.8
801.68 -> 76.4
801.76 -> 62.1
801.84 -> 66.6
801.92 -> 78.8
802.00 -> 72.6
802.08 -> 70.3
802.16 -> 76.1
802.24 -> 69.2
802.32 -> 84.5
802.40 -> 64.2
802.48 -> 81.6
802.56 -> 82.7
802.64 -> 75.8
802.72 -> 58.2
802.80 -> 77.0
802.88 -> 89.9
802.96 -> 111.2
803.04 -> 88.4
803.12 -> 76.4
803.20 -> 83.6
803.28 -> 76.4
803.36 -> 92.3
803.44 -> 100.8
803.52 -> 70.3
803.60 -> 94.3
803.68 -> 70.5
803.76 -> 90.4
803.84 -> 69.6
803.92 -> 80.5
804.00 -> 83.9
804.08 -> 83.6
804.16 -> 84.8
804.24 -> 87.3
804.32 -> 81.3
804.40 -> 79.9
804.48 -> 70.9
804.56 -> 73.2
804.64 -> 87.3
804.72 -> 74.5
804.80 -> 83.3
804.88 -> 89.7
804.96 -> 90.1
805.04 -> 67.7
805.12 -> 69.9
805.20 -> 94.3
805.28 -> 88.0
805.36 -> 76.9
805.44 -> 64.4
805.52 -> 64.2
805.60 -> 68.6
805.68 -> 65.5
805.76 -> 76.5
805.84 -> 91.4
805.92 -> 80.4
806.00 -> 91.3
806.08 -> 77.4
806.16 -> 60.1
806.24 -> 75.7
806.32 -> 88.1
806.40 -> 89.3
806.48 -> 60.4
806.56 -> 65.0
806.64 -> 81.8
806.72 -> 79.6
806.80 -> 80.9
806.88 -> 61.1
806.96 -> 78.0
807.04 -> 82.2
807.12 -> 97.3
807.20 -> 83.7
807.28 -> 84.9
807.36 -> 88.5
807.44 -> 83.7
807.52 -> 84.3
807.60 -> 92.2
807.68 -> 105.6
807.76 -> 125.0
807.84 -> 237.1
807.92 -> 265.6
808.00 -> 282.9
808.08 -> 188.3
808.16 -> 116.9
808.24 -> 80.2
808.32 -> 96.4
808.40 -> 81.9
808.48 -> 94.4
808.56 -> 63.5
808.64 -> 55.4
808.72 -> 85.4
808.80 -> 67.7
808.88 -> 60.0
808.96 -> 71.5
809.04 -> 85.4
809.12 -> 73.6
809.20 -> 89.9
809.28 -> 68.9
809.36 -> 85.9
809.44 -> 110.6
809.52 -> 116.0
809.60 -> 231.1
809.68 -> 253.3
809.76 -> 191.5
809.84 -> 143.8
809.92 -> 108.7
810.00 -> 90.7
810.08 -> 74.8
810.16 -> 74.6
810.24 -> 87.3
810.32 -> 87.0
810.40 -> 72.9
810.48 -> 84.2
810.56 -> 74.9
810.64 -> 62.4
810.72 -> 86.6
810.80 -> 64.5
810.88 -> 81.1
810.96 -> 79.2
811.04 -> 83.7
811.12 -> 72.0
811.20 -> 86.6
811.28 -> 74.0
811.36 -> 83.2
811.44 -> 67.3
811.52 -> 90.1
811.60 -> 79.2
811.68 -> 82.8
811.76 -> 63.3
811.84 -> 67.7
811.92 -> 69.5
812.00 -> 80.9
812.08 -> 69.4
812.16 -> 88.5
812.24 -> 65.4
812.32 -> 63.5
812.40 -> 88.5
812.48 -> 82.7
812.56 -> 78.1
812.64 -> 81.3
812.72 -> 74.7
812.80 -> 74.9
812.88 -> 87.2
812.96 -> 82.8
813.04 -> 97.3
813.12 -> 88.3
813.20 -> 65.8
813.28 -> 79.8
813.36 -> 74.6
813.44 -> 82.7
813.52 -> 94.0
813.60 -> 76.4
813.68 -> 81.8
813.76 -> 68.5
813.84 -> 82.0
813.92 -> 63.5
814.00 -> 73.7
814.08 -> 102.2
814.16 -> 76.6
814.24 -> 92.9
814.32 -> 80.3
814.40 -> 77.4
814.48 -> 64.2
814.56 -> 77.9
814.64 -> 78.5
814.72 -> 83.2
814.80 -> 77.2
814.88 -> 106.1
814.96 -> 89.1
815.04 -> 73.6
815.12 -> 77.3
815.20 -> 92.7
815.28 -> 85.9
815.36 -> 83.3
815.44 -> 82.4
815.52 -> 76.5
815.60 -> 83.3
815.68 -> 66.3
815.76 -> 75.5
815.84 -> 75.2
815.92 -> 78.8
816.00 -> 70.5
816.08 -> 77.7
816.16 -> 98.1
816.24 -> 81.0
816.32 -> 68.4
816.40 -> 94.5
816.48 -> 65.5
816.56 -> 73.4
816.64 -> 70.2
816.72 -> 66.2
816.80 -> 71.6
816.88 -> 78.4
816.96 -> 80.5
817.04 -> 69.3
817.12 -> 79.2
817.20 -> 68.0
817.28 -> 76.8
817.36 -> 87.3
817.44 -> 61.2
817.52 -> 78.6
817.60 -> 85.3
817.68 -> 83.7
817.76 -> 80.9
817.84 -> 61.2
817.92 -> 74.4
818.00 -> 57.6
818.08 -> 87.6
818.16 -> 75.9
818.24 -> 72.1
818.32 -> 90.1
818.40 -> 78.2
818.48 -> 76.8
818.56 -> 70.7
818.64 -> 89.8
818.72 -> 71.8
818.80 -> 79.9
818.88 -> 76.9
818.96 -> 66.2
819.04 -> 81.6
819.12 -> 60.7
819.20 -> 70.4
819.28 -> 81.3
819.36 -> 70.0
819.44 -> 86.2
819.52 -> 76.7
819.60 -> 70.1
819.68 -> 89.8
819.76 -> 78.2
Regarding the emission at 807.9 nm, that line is [S II] 6716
